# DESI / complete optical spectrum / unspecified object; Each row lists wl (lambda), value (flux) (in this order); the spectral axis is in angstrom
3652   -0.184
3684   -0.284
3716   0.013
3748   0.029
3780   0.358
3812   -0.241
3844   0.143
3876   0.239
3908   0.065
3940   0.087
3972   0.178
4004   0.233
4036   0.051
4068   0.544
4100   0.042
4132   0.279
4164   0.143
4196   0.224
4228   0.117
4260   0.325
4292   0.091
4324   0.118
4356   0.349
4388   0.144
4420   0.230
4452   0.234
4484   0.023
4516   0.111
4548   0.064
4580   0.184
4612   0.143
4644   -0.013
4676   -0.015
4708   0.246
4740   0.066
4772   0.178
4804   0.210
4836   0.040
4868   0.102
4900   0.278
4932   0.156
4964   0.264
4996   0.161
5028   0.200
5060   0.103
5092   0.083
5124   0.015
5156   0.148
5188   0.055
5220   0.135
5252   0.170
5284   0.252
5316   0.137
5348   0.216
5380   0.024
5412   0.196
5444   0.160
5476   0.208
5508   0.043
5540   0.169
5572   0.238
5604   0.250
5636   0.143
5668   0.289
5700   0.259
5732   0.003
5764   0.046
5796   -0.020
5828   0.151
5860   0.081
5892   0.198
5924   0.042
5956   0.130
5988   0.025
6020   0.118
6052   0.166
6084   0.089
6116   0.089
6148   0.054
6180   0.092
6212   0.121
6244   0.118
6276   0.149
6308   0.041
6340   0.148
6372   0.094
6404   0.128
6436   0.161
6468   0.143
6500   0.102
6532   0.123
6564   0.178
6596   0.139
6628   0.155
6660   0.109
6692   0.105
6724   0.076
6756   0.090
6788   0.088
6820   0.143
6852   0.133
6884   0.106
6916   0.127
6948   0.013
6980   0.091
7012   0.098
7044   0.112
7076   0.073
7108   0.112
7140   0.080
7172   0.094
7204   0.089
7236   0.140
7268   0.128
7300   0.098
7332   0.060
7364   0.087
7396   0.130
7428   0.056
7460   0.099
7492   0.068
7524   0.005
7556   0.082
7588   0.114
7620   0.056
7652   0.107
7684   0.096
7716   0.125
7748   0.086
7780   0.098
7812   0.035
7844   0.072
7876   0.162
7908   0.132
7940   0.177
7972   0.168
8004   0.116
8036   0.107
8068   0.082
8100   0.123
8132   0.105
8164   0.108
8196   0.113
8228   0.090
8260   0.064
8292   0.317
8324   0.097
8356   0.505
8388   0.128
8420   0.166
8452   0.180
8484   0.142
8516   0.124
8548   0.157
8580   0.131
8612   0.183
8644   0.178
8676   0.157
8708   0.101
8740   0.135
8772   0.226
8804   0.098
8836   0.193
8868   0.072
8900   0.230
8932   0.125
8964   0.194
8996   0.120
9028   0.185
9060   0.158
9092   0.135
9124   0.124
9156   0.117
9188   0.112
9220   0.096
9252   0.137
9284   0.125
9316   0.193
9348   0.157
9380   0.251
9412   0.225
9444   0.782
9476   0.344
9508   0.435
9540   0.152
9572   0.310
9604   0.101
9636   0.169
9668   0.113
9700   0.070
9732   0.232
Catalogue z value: 1.239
